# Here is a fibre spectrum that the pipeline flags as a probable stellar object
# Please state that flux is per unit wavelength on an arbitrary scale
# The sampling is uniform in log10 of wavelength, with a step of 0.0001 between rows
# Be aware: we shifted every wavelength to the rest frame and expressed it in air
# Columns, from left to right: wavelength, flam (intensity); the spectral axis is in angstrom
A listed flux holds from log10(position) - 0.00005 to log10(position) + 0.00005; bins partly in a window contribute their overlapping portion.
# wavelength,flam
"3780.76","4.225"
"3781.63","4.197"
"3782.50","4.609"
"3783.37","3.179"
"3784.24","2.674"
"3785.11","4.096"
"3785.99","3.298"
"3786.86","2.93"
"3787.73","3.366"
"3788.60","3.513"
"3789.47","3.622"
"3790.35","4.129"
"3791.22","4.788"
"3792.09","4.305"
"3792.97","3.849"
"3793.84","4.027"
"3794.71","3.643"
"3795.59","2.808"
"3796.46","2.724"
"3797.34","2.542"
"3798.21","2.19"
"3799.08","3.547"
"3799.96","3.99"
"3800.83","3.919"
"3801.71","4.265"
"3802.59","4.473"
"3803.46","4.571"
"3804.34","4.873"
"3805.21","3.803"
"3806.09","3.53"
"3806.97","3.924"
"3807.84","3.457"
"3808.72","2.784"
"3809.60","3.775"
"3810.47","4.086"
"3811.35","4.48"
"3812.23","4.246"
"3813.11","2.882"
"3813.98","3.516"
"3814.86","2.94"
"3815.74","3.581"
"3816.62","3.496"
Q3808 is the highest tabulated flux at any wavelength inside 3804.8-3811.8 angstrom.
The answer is 4.48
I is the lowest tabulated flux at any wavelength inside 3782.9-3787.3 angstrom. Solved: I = 2.674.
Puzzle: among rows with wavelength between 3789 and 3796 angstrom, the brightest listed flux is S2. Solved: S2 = 4.788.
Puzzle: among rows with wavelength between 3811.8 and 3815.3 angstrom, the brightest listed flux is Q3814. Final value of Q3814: 4.246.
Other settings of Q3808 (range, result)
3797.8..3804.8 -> 4.873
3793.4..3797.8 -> 4.027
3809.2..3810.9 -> 4.086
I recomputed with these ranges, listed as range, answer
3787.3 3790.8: 3.366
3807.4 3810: 2.784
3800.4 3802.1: 3.919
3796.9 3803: 2.19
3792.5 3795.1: 3.643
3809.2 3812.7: 3.775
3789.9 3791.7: 4.129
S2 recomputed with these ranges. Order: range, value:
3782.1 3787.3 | 4.609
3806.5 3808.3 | 3.924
